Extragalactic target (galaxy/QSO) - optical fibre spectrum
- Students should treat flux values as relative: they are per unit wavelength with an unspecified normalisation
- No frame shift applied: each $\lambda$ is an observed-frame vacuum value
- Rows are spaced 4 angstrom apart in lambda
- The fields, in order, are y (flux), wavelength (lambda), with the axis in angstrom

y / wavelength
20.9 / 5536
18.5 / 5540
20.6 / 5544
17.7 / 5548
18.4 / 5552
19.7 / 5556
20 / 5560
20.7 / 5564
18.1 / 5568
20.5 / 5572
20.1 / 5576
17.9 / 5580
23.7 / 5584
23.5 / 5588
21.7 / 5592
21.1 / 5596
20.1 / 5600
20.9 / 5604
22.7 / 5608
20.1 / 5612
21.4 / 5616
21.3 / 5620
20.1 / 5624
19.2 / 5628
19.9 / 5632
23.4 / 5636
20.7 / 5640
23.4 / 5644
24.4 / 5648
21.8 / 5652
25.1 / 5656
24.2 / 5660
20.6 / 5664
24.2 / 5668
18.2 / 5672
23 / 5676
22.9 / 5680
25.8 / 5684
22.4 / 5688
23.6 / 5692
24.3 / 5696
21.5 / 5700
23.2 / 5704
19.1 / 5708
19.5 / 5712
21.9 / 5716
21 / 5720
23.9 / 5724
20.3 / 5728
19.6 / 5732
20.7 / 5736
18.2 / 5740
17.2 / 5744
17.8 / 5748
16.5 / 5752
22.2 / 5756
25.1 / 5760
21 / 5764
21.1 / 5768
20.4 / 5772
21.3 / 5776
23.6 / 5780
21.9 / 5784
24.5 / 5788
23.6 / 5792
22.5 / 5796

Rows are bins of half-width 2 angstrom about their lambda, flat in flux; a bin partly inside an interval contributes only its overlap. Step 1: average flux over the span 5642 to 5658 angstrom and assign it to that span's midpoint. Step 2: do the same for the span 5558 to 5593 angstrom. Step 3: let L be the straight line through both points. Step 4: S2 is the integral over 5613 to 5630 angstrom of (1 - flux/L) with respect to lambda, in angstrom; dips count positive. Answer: 1.5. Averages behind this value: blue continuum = 20.7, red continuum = 23.7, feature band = 20.5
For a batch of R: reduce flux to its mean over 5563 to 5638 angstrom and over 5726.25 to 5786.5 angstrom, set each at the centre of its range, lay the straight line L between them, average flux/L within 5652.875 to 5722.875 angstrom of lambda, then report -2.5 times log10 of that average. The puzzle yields -0.087 mag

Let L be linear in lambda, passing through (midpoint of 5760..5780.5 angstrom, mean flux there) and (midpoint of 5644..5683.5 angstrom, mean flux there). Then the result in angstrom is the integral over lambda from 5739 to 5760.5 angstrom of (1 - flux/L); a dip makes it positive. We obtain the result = 2.7 angstrom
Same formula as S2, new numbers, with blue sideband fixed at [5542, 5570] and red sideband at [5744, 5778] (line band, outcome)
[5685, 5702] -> -2.6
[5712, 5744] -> -0.3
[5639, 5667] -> -4.4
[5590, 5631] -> -2.5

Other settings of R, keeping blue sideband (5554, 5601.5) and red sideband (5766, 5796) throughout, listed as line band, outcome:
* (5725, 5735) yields 0.08 mag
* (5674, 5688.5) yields -0.10 mag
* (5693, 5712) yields -0.01 mag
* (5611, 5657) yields -0.03 mag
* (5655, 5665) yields -0.10 mag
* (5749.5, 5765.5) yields 0.05 mag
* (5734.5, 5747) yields 0.19 mag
